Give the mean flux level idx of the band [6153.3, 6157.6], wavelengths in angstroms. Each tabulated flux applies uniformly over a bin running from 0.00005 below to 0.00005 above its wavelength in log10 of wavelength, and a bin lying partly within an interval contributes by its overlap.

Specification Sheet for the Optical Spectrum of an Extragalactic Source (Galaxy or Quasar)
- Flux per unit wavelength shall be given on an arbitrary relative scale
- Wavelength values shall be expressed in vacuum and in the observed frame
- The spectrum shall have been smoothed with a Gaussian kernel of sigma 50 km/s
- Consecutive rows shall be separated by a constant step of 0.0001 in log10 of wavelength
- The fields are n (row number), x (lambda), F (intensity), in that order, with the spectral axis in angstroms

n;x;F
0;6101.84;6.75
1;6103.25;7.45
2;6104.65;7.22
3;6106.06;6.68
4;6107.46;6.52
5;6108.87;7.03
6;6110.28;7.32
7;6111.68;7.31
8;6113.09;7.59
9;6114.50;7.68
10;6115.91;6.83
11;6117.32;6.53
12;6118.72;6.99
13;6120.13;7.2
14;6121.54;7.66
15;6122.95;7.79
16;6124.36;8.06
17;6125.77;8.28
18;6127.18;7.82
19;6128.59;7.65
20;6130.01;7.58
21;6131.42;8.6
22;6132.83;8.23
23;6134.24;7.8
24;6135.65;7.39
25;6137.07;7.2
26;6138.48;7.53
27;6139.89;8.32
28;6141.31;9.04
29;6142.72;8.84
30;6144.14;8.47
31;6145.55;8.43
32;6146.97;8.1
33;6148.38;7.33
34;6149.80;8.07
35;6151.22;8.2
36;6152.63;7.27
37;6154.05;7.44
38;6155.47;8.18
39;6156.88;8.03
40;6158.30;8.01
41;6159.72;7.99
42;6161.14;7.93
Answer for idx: 7.88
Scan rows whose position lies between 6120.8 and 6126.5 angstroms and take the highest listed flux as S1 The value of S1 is 8.28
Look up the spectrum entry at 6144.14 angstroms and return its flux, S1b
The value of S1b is 8.47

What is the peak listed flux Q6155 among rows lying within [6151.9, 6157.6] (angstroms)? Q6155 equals 8.18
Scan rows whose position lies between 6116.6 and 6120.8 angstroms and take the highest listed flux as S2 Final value 7.2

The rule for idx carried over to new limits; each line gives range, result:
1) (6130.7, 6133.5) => 8.42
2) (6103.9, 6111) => 6.97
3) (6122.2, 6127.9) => 7.99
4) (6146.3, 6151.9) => 7.92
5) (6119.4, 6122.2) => 7.42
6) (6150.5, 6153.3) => 7.75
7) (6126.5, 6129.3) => 7.72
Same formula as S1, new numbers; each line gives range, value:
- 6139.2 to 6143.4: 9.04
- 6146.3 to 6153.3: 8.2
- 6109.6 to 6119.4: 7.68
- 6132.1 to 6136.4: 8.23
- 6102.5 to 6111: 7.45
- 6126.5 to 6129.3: 7.82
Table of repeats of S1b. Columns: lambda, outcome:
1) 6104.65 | 7.22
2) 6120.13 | 7.2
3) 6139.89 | 8.32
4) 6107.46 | 6.52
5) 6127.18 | 7.82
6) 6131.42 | 8.6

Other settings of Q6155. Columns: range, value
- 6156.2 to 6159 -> 8.03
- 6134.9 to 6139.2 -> 7.53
